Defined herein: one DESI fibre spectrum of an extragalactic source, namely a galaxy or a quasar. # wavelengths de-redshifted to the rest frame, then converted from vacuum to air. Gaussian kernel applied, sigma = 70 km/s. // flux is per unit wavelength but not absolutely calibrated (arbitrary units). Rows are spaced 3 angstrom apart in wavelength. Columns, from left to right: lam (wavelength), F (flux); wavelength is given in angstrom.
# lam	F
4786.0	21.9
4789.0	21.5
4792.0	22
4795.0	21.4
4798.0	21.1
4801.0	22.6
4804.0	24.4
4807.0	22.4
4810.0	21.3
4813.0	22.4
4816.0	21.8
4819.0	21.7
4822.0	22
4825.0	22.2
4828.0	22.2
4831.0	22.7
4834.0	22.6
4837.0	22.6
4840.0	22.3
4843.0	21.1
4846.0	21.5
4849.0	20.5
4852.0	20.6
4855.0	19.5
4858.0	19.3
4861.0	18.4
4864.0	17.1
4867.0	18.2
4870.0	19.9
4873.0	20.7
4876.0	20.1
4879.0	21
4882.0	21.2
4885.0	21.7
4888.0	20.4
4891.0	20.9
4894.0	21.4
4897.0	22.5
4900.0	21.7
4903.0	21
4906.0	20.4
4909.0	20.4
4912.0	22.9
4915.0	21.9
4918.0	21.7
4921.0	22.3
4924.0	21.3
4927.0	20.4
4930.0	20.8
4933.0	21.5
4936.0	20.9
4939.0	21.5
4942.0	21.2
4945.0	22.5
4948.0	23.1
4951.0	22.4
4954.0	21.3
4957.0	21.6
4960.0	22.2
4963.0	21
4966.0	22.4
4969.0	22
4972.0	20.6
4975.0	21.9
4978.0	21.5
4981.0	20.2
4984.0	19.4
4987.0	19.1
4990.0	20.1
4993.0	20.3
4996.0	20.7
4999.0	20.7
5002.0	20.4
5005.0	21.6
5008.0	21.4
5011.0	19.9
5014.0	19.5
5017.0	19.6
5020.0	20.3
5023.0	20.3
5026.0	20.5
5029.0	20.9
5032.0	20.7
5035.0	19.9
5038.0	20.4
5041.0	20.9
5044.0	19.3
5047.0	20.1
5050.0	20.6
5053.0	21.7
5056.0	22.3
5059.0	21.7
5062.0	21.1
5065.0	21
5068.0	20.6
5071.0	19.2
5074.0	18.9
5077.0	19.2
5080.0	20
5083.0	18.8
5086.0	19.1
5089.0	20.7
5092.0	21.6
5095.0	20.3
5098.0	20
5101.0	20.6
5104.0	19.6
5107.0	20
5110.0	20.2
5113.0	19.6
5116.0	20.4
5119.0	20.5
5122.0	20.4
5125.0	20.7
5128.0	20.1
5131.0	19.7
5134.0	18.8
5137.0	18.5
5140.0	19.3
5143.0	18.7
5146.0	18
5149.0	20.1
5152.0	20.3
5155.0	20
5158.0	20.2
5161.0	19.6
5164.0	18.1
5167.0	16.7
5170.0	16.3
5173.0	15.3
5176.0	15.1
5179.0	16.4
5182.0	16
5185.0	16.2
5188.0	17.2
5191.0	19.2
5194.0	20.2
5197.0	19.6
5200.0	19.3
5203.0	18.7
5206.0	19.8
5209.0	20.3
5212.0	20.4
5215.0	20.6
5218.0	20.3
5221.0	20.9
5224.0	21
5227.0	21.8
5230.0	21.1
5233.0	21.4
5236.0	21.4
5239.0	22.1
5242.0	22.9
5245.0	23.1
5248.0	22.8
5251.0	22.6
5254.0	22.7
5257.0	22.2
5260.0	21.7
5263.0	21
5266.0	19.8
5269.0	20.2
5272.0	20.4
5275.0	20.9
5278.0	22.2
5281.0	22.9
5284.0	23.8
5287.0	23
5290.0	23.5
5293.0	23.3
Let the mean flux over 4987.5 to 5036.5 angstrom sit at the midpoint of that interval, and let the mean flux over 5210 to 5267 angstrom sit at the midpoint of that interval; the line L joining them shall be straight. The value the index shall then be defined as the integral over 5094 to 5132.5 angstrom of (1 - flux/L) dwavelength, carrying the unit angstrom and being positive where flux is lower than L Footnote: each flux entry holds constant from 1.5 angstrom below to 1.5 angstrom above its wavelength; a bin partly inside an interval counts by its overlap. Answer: 1.4 angstrom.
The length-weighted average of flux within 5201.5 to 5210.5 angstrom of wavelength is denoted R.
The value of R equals 19.6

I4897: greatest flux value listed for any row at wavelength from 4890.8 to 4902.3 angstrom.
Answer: 22.5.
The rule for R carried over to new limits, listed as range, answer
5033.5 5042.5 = 20.4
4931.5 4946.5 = 21.5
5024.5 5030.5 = 20.7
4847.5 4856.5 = 20.2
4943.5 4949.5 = 22.8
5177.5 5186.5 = 16.2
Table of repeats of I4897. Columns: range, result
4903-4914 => 22.9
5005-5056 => 22.3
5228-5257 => 23.1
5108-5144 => 20.7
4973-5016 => 21.9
